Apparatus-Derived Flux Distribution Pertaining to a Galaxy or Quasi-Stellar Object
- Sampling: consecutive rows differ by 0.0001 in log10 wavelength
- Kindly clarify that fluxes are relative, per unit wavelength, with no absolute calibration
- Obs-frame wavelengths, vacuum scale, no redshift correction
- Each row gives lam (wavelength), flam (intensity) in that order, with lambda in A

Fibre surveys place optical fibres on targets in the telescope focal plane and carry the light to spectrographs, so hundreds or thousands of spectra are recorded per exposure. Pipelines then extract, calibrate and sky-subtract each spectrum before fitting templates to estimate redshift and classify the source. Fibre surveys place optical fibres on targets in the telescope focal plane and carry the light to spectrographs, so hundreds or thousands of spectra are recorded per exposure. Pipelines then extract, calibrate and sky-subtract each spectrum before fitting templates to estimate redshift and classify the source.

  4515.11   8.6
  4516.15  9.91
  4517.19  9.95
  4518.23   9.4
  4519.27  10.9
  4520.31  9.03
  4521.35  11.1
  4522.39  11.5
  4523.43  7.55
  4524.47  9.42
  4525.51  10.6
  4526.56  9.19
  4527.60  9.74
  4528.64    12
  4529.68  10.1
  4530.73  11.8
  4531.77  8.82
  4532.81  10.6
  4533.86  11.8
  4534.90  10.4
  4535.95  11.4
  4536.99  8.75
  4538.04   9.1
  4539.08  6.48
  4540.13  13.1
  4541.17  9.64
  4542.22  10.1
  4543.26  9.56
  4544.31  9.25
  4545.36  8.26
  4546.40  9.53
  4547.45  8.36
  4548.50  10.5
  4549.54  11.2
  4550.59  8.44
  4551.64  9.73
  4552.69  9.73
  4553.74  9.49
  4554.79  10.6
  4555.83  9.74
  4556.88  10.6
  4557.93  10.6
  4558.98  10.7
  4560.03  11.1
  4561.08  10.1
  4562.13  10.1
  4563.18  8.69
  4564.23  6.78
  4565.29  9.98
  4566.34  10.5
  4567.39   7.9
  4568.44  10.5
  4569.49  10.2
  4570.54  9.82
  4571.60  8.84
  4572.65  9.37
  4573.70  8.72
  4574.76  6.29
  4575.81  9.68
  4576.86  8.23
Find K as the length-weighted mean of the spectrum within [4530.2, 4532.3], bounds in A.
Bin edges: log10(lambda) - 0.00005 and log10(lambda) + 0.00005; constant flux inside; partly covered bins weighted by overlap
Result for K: 10.3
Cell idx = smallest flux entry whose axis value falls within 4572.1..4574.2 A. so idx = 8.72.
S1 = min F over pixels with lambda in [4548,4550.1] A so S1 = 10.5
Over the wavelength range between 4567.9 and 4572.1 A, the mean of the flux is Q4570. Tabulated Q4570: 9.84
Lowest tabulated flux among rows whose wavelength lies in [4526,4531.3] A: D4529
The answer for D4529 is 9.19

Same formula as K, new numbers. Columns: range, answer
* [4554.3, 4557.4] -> 10.3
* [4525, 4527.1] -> 9.86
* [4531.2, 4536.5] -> 10.6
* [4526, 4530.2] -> 10.3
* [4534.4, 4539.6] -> 9.22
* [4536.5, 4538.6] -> 8.88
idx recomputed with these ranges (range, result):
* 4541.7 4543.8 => 9.56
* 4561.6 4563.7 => 8.69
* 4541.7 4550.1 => 8.26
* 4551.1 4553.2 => 9.73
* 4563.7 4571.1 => 6.78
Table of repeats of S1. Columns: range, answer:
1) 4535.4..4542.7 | 6.48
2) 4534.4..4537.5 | 8.75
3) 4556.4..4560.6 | 10.6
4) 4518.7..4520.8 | 9.03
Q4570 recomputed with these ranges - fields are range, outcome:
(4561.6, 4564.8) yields 8.52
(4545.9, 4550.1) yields 9.89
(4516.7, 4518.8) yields 9.7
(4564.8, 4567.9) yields 9.47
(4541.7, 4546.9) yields 9.35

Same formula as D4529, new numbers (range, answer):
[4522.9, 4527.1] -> 7.55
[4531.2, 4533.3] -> 8.82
